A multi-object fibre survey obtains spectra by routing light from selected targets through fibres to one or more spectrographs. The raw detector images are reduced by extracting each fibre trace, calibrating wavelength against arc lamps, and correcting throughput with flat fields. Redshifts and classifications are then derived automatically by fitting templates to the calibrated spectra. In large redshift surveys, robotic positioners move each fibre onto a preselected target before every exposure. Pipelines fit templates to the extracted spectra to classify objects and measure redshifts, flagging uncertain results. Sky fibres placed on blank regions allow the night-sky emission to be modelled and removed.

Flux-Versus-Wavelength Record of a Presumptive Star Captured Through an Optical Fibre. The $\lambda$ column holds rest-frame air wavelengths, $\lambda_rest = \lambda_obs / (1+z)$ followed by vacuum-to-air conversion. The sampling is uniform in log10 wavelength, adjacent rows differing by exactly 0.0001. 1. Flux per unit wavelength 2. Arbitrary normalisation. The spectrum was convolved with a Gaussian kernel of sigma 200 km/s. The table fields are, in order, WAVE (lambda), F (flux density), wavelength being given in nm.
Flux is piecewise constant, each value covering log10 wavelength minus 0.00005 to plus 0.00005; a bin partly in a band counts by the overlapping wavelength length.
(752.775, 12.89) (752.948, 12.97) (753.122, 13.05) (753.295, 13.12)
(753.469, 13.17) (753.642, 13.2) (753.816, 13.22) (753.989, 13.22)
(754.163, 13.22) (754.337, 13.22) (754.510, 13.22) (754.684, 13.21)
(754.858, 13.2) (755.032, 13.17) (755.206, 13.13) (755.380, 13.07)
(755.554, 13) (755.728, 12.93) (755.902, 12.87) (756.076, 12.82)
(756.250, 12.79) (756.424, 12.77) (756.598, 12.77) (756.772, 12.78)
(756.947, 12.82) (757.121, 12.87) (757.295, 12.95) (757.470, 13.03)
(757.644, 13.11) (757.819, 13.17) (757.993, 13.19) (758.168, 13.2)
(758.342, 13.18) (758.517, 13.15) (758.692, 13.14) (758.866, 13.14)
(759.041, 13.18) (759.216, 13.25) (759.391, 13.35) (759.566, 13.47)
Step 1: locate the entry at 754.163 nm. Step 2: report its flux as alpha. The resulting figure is 13.22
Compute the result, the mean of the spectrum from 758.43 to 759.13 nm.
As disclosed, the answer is 13.2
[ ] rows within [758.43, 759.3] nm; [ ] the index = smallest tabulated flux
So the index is 13.14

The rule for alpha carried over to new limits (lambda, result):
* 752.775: 12.89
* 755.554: 13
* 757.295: 12.95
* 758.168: 13.2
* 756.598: 12.77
